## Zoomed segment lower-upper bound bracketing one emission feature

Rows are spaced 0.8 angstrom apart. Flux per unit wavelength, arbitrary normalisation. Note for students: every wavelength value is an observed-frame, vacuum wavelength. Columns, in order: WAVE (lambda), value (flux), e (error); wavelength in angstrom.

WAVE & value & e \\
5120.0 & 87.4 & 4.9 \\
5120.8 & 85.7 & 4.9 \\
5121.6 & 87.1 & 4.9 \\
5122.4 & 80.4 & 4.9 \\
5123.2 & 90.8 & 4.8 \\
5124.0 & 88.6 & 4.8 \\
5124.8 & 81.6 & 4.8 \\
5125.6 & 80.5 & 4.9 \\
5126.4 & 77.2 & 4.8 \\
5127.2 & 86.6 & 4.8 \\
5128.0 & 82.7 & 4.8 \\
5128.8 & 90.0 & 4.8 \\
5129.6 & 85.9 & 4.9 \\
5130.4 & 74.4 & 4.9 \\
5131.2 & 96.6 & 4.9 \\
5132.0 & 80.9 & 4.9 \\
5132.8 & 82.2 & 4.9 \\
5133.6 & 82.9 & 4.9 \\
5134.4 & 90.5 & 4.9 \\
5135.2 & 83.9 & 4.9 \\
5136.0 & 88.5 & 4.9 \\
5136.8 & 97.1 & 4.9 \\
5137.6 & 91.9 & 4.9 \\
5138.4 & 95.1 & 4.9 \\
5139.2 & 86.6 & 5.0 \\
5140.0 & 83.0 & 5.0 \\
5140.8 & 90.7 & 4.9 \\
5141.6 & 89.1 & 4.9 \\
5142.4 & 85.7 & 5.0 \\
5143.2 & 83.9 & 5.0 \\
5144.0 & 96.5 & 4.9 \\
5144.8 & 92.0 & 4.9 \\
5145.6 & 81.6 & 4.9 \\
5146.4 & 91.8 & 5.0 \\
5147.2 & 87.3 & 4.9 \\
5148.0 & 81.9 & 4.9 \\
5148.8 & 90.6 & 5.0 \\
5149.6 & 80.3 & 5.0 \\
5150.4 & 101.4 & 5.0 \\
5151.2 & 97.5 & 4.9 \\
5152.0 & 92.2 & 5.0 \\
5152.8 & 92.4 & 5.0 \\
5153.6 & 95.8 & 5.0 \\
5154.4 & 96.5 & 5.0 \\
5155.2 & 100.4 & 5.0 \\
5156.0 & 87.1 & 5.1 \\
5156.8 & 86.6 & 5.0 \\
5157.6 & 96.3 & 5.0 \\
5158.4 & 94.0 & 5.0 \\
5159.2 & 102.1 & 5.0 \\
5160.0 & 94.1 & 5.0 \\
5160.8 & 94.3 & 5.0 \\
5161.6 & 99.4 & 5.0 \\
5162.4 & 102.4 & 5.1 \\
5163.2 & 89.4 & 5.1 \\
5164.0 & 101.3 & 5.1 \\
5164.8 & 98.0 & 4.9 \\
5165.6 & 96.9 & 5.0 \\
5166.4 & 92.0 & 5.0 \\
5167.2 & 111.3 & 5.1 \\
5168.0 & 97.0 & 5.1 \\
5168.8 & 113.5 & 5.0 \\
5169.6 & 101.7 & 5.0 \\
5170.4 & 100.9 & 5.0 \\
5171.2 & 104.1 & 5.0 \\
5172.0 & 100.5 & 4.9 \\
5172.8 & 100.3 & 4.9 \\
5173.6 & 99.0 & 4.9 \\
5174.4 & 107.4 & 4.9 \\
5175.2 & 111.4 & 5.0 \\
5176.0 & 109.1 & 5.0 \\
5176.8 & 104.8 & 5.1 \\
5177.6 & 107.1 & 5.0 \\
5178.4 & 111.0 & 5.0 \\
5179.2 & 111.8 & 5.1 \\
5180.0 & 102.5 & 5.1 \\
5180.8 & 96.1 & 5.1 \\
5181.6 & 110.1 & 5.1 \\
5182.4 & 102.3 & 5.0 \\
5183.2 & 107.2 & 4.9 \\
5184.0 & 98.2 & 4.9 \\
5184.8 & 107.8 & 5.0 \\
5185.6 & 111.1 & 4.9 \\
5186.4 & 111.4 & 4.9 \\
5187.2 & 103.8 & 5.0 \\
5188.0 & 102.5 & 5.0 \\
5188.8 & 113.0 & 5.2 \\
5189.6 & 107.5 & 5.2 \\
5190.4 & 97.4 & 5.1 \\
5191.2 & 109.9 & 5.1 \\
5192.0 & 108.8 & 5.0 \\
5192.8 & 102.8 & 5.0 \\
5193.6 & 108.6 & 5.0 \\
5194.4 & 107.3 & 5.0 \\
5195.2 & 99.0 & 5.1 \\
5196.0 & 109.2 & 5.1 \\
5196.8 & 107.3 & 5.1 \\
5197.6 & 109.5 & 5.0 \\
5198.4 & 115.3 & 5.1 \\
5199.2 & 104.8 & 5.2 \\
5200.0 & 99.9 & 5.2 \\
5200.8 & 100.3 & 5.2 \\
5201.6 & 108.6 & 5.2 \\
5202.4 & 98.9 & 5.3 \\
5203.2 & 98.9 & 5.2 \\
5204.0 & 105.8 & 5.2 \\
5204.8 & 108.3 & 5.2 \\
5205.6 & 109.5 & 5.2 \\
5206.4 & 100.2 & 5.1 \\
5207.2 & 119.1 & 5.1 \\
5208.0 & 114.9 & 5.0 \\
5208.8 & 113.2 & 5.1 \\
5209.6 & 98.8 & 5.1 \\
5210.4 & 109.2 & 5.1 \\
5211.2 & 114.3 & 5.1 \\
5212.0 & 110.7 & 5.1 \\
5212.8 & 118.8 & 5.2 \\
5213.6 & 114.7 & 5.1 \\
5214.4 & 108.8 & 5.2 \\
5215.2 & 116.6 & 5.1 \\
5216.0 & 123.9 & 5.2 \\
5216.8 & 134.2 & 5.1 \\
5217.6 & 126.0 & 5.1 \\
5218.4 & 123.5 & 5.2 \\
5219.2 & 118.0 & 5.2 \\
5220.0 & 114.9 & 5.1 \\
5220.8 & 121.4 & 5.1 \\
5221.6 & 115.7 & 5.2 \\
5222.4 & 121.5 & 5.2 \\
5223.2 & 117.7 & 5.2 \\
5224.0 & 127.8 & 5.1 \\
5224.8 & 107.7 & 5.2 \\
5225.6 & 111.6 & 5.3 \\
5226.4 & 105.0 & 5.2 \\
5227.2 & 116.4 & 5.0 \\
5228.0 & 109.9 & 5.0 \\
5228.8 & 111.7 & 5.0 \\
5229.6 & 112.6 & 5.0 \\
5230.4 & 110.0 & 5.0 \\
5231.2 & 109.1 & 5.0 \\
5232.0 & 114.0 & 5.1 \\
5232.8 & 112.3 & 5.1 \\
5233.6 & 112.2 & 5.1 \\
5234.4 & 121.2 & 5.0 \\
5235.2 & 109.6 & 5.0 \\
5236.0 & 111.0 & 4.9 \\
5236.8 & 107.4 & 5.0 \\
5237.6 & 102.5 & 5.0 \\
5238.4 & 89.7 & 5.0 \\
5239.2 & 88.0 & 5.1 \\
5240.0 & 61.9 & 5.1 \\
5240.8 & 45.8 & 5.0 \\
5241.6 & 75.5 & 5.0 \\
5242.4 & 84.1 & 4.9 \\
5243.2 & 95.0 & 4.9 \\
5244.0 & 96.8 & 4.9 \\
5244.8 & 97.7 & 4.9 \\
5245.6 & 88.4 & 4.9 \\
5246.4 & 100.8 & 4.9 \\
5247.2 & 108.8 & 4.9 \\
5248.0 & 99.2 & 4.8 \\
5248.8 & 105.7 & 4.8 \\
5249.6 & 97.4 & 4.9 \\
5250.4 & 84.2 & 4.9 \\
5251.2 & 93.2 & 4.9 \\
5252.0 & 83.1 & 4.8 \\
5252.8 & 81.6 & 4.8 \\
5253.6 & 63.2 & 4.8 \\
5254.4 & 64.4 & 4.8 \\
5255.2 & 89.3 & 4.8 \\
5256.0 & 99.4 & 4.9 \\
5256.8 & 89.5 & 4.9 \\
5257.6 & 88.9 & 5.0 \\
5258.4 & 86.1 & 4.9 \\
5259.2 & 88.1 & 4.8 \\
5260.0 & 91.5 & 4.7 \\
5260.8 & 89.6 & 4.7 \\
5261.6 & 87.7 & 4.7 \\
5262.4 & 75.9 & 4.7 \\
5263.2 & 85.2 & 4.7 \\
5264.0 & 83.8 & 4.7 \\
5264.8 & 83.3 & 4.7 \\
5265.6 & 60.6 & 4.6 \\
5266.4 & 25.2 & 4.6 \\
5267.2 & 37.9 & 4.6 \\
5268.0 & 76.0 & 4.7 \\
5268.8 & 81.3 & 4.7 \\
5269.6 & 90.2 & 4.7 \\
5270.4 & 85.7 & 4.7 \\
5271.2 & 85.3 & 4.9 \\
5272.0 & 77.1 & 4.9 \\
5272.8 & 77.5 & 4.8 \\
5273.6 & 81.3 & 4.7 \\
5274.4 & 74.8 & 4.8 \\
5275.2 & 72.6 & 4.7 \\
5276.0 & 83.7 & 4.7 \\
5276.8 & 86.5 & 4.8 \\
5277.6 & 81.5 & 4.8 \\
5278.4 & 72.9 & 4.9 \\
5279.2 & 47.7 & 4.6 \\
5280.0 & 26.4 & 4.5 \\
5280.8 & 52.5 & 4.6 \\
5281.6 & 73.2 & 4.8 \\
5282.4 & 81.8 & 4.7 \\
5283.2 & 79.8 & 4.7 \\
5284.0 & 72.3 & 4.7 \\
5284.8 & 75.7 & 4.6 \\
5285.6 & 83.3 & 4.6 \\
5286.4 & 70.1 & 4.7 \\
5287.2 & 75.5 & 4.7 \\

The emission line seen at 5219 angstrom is C III]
